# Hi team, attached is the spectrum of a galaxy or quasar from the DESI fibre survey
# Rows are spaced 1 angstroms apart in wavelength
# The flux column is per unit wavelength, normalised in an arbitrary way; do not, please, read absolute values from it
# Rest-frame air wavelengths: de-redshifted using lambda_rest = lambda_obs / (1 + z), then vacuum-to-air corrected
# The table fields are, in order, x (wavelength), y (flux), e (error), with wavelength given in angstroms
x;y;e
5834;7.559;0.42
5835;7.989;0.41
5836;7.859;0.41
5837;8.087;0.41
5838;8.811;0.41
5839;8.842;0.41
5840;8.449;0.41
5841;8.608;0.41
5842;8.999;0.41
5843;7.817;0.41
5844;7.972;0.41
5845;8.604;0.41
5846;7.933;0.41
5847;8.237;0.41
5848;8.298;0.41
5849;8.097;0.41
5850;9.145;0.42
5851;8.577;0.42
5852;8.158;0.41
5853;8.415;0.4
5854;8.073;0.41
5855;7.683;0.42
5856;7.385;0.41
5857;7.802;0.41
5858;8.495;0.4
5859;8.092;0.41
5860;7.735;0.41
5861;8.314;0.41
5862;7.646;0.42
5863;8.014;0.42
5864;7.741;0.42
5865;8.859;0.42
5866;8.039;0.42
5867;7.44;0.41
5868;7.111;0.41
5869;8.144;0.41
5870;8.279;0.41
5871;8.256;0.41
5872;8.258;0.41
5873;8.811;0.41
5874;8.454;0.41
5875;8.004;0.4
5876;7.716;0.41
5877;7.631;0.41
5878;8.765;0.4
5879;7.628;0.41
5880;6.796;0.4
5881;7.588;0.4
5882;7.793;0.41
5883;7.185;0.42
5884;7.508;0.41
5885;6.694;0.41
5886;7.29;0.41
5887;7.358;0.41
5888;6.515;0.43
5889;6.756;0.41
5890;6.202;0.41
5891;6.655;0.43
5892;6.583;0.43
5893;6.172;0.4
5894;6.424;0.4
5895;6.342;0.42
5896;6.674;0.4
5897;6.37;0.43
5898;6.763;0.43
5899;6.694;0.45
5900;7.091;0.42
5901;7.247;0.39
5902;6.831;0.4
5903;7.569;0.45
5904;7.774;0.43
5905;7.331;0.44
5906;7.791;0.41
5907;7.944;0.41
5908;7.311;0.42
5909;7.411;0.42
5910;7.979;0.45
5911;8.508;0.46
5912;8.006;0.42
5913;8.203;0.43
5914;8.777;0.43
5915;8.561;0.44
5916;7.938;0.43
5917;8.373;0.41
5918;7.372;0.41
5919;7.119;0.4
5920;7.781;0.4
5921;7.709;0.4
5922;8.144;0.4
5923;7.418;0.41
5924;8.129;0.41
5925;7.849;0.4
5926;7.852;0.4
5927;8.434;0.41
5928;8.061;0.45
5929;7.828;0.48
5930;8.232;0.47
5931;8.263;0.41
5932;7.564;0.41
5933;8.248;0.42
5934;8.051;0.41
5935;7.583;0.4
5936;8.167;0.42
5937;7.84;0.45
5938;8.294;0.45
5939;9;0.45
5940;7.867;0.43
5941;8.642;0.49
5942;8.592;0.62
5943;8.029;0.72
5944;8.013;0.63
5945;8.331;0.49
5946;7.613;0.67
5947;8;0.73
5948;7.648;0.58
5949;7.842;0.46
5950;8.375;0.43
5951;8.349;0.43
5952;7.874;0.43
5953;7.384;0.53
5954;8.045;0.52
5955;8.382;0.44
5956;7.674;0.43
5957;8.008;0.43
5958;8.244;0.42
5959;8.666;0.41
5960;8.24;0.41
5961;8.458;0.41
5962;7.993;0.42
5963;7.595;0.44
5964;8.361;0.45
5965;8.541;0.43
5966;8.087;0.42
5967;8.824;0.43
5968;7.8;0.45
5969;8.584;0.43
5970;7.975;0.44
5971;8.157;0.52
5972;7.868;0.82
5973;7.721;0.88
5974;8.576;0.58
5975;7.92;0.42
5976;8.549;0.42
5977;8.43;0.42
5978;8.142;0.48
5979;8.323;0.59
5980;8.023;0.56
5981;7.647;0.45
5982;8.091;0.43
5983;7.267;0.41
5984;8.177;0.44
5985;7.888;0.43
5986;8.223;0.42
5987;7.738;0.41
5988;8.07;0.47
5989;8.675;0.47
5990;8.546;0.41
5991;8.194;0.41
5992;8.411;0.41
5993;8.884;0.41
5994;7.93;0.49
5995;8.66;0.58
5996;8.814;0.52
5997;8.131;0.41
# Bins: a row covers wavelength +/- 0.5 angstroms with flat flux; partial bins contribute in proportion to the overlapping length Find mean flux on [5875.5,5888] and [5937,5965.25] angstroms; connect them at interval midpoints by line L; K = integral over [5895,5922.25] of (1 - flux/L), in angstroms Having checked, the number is 0.5 angstroms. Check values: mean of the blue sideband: 7.46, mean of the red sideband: 8.14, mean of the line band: 7.57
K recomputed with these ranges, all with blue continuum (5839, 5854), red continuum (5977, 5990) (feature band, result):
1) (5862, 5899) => 4.0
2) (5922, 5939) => 0.3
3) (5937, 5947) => -0.1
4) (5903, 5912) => 0.5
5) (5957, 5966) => -0.1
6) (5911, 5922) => 0.3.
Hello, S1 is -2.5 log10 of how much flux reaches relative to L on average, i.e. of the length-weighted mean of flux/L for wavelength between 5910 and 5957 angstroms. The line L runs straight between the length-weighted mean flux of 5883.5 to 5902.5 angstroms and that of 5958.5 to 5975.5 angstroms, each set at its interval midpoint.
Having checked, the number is -0.07 mag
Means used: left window 6.75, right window 8.2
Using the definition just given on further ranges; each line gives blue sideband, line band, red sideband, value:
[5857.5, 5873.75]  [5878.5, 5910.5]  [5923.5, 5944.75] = 0.148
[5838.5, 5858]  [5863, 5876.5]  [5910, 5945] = 0.018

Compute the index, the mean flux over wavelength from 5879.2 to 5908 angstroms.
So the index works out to 7.01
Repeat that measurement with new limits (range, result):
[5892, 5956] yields 7.77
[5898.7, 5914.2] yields 7.64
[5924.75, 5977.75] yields 8.12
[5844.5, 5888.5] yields 7.92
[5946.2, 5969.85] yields 8.12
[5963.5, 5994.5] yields 8.18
